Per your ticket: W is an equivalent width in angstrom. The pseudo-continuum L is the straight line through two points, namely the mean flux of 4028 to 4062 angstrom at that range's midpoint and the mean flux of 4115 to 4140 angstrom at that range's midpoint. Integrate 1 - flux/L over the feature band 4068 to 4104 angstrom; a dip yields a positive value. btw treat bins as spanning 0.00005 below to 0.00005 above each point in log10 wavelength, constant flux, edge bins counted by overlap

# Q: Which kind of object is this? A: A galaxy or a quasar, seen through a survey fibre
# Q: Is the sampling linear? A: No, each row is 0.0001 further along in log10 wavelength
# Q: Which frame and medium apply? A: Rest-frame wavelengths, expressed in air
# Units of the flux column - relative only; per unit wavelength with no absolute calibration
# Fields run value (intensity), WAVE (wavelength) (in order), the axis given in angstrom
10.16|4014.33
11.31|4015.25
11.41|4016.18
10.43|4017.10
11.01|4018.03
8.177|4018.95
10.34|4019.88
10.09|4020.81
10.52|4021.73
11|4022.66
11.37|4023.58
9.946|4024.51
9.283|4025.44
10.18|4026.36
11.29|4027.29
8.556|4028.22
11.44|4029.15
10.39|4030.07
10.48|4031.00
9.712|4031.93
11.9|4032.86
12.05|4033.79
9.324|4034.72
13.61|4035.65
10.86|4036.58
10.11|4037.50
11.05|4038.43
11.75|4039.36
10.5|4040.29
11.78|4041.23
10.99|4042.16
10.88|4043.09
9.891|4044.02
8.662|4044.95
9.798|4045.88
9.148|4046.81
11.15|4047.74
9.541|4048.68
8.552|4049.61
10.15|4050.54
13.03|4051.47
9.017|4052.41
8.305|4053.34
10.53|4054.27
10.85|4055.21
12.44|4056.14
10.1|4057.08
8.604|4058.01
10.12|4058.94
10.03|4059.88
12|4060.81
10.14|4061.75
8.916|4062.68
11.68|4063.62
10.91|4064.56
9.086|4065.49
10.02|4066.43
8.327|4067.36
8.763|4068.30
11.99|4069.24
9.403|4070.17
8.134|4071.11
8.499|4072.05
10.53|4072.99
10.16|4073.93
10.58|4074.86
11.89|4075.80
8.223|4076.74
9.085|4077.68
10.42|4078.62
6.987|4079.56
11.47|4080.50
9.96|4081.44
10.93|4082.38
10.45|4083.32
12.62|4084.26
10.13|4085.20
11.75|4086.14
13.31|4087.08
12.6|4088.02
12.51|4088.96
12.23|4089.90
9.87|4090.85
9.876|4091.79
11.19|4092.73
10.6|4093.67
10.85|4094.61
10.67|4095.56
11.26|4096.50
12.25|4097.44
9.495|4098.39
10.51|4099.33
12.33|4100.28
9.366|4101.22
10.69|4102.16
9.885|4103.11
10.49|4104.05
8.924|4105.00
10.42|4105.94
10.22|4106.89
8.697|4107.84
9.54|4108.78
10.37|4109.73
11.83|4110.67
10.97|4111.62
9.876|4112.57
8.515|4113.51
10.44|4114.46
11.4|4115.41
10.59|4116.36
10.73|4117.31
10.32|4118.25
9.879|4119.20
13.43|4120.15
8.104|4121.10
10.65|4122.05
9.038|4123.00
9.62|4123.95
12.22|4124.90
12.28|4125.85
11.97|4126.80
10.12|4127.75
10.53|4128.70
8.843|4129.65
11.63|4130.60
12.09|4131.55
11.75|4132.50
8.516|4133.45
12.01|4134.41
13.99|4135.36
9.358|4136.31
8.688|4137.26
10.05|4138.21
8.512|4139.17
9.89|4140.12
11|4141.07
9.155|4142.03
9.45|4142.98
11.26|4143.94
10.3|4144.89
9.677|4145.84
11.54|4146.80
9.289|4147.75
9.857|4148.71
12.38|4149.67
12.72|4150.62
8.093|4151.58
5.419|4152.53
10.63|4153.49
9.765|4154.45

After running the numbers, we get -0.1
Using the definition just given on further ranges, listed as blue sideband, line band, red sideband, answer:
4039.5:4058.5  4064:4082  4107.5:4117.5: 0.9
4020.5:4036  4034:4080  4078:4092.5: 2.8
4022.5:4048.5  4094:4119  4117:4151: 0.4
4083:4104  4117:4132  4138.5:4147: -0.4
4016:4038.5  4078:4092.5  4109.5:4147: -0.6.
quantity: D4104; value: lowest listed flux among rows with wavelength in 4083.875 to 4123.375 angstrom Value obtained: 8.104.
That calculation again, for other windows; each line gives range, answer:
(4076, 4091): 6.987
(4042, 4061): 8.305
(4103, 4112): 8.697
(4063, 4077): 8.134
